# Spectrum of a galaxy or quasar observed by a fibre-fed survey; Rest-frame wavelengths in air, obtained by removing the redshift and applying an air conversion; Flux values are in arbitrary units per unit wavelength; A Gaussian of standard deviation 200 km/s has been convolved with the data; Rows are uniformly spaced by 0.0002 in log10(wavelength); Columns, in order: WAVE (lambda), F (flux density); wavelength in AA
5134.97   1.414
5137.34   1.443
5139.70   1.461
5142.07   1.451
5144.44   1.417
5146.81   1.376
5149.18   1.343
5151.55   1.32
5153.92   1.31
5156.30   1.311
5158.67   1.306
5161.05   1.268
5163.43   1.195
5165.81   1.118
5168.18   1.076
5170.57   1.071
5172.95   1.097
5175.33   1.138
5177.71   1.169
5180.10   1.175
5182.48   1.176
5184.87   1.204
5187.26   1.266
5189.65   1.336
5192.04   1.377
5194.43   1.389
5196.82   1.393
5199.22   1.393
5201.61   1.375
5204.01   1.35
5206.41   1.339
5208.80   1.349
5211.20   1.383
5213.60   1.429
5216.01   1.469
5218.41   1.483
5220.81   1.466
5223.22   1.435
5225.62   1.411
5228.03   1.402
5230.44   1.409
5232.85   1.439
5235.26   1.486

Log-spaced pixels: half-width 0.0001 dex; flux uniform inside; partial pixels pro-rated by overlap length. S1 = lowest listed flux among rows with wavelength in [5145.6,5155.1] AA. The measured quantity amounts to 1.31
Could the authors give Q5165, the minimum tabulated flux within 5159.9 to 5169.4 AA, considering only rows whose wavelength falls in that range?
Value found 1.076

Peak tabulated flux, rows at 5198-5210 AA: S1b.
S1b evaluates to 1.393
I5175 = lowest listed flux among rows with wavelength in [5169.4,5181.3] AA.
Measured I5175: 1.071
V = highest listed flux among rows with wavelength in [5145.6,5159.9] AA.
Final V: 1.376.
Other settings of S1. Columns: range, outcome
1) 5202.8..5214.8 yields 1.339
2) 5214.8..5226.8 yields 1.411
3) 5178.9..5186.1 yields 1.175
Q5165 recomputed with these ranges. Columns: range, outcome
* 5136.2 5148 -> 1.376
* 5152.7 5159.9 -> 1.306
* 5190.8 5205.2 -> 1.35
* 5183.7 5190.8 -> 1.204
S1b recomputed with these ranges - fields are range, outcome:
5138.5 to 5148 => 1.461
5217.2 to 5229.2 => 1.483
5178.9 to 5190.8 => 1.336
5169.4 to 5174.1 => 1.097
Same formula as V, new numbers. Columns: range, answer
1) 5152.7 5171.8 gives 1.311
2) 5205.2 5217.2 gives 1.469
